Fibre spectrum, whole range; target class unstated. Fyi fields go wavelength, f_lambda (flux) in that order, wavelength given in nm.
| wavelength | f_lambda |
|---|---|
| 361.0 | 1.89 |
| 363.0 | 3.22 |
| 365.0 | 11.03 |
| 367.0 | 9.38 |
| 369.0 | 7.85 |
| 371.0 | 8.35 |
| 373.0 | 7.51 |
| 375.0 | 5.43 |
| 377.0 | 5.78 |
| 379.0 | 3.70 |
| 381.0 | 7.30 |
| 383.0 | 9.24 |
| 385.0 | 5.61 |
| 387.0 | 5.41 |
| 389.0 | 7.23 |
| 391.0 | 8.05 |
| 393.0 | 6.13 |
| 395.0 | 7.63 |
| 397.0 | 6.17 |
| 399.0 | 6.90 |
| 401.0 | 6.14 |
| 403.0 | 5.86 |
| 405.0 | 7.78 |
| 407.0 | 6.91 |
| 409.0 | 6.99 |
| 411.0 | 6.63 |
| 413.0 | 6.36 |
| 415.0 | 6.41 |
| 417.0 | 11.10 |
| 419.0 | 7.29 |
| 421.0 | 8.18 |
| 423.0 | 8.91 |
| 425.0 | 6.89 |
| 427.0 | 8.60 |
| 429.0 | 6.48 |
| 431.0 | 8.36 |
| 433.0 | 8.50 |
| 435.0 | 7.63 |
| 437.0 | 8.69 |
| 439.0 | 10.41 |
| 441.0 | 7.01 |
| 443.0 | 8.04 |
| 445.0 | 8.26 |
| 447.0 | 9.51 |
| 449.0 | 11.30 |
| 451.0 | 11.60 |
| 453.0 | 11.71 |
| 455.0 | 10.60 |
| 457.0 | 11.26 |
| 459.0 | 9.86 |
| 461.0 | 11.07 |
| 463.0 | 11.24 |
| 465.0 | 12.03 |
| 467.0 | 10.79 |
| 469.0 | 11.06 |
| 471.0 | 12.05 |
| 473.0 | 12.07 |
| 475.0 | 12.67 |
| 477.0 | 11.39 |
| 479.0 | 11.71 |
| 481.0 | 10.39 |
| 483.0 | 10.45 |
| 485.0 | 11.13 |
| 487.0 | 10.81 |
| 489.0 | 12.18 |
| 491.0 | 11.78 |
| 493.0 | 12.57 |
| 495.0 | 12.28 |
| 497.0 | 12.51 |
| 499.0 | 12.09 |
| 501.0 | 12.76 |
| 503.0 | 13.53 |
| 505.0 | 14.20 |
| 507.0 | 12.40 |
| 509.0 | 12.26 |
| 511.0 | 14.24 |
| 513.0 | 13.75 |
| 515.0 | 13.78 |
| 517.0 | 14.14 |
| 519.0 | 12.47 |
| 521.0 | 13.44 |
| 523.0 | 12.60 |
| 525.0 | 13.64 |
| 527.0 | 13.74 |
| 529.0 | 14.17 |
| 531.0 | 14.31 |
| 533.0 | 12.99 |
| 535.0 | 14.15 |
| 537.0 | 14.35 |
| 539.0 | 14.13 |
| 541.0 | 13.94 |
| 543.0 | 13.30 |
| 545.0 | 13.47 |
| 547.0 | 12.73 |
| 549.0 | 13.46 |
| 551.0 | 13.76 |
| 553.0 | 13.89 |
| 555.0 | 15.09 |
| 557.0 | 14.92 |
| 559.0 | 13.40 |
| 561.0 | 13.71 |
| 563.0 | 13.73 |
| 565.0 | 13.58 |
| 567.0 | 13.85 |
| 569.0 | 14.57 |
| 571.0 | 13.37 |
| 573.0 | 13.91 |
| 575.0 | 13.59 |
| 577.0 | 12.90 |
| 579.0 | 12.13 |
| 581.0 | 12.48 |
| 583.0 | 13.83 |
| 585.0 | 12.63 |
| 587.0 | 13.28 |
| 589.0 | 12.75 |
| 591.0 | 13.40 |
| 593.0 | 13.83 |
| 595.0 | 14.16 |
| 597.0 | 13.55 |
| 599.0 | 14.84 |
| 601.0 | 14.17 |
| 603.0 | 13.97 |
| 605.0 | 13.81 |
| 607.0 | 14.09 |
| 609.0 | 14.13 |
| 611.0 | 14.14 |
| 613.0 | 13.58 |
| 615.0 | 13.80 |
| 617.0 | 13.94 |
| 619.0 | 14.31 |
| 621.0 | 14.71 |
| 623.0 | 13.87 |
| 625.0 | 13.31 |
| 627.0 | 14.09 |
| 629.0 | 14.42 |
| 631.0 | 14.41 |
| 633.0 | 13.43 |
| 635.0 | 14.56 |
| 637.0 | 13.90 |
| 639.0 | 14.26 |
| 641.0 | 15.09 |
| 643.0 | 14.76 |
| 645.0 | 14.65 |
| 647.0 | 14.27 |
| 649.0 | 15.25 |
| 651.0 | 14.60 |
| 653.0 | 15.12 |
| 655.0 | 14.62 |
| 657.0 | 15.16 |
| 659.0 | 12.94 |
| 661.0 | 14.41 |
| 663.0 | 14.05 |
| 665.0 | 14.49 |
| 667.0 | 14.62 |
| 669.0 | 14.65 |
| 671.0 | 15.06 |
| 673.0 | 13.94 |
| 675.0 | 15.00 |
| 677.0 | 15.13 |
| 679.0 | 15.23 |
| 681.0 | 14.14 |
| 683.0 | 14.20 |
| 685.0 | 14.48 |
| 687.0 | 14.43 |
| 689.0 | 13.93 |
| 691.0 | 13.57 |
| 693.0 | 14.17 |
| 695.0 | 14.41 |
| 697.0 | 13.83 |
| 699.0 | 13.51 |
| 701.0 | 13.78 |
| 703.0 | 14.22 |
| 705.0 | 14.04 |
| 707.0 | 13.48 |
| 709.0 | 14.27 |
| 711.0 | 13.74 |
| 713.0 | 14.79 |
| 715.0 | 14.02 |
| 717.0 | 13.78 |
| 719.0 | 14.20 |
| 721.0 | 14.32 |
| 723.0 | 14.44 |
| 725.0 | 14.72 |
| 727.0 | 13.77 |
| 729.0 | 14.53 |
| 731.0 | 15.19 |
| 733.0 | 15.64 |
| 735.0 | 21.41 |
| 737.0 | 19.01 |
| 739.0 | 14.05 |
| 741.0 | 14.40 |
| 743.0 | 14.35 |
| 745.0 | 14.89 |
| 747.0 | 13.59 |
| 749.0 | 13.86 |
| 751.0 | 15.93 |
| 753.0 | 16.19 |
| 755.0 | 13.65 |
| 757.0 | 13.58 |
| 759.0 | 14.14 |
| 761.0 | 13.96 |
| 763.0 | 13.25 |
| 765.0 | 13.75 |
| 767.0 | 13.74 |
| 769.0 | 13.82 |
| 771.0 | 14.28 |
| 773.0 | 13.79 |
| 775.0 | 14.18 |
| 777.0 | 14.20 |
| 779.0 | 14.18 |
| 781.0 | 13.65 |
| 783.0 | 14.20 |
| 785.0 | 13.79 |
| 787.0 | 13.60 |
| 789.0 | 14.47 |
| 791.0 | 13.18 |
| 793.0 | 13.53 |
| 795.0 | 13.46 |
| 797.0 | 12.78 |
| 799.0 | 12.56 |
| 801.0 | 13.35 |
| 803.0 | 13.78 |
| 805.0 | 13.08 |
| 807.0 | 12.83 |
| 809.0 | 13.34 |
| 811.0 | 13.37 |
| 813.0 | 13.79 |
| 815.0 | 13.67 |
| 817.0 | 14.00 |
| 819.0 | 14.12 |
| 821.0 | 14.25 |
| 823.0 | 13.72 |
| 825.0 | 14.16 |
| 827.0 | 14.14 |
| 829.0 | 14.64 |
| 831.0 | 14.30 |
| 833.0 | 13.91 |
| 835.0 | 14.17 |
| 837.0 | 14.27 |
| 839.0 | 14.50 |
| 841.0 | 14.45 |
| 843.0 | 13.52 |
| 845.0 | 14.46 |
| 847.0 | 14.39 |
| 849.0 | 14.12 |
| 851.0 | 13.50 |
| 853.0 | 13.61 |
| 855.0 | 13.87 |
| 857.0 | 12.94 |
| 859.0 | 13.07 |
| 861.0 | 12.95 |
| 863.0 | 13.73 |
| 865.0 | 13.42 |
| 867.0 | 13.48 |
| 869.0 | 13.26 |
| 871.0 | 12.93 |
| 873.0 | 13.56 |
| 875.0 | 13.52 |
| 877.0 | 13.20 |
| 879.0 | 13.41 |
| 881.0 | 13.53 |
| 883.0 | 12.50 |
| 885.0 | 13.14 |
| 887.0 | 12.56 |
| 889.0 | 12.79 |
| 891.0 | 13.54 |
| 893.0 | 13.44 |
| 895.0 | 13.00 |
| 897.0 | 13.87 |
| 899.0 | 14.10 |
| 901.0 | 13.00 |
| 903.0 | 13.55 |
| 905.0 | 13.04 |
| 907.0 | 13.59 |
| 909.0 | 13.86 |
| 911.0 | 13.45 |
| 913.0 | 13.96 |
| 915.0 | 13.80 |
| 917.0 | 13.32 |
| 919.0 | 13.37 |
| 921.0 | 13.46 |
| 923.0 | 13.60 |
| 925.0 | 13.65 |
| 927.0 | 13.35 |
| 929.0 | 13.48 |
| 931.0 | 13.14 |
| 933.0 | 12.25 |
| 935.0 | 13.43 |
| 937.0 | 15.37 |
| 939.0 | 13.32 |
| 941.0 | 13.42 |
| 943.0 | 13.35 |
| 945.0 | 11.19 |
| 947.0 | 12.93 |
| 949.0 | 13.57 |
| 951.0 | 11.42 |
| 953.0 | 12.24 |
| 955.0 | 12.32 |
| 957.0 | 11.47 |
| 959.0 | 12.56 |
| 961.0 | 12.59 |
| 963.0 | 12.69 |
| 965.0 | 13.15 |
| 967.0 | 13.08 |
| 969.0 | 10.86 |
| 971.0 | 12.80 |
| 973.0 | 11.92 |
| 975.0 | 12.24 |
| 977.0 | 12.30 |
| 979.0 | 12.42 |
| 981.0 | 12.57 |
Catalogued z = 0.12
